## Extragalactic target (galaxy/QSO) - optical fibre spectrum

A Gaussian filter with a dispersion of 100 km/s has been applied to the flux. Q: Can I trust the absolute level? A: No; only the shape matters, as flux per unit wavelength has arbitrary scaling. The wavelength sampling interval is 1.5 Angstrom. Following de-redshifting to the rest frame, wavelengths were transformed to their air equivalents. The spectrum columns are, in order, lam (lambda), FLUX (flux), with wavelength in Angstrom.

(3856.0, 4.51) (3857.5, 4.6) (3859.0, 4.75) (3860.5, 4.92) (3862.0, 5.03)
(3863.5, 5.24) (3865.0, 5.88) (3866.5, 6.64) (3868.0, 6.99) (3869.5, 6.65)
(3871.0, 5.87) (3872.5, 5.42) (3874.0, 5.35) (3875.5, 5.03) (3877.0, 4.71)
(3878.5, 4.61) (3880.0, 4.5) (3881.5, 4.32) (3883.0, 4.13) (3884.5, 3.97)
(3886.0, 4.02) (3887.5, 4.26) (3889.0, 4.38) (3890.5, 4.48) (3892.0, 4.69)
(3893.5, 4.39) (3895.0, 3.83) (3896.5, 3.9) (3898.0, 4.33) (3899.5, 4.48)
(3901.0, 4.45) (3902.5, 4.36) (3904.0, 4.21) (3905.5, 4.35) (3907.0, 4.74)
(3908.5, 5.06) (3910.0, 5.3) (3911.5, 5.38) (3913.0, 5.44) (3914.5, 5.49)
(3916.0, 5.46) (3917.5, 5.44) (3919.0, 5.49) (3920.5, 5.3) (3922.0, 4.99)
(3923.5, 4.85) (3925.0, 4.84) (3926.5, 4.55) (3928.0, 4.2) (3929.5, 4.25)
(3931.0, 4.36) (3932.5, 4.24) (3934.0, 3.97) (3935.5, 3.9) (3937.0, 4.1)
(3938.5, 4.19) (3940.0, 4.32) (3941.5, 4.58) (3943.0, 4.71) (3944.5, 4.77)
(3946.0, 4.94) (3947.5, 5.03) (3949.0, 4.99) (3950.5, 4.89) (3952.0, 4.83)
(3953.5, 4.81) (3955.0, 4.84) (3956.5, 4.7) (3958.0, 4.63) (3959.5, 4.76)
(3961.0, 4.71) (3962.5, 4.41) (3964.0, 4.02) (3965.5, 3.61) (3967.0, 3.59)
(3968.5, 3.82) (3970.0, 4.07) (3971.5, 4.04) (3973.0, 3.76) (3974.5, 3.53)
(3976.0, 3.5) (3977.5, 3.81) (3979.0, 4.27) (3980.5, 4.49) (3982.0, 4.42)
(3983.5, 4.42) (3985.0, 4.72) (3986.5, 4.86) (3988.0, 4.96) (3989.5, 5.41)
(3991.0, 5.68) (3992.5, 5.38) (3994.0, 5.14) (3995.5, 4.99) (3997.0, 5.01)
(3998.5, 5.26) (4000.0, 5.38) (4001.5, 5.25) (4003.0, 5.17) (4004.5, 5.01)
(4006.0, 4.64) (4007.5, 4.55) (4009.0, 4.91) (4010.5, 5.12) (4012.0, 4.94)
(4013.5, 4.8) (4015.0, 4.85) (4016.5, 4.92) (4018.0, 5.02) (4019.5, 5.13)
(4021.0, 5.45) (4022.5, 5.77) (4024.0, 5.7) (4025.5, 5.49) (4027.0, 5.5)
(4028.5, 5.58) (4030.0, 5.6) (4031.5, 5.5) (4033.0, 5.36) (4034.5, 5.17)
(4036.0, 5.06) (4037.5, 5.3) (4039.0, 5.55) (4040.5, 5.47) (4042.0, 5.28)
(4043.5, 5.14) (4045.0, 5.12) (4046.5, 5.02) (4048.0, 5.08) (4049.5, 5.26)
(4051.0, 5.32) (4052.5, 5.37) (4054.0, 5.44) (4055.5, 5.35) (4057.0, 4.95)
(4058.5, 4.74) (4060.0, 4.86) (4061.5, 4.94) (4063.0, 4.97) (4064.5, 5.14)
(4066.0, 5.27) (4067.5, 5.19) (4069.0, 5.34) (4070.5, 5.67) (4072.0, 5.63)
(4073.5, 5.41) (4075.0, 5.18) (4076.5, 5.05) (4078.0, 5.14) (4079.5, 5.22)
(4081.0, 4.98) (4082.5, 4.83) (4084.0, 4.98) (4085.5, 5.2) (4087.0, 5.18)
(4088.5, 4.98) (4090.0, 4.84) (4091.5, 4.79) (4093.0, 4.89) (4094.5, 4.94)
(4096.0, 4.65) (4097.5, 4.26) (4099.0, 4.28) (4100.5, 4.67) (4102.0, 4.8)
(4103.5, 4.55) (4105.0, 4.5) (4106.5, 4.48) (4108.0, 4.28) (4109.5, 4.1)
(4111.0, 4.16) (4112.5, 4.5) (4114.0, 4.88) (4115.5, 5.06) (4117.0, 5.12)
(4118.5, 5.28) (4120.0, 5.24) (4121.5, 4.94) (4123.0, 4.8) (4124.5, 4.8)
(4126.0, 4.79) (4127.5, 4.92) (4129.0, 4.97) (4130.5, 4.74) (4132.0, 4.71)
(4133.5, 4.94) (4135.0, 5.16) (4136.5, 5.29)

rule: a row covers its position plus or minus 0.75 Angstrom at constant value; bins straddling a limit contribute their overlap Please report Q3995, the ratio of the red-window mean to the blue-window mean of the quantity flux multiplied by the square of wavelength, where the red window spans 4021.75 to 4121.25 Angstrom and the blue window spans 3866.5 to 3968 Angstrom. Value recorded 1.16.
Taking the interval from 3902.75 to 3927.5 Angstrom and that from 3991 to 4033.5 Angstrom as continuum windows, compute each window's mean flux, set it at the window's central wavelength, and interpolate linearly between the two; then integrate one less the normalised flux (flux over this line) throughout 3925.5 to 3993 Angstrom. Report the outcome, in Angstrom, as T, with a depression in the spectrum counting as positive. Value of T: 8.8 Angstrom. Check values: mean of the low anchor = 5.03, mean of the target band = 4.44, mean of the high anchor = 5.2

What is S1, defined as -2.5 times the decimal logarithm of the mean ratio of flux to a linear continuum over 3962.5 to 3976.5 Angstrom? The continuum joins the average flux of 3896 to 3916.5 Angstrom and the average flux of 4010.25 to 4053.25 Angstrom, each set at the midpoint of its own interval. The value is 0.30 mag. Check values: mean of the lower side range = 4.78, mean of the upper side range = 5.27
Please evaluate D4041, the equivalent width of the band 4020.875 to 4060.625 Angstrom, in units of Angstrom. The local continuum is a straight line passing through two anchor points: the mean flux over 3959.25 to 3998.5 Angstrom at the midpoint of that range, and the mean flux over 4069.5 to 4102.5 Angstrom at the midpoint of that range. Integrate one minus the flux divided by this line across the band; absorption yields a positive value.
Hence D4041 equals -4.6 Angstrom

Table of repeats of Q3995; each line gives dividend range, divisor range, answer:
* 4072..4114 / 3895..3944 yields 1.12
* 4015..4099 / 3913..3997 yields 1.18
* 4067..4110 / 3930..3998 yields 1.16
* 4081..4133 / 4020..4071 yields 0.93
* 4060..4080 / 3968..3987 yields 1.33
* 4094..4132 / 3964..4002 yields 1.11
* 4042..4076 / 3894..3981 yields 1.22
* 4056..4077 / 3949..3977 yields 1.28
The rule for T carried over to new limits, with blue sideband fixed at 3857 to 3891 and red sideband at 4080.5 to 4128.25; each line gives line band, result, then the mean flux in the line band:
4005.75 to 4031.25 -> -1.7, 5.19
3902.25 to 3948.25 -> 2.2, 4.74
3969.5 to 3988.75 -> 2.7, 4.22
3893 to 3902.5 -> 1.5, 4.24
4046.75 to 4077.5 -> -2.5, 5.2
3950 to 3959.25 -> 0.3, 4.78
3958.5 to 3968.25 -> 1.5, 4.18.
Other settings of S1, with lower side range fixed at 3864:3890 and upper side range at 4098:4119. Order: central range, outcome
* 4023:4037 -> -0.14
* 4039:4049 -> -0.10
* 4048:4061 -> -0.09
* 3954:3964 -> 0.07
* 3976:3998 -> 0.02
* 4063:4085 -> -0.12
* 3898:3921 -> 0.01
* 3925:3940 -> 0.18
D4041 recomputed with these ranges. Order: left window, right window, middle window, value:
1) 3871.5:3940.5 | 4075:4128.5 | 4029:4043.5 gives -1.9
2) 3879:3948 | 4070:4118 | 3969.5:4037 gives -3.0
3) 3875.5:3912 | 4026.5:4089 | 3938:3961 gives -0.1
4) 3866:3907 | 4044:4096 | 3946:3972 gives 2.2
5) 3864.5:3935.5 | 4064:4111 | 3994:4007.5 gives -0.5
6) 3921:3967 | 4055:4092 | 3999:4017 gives -0.6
